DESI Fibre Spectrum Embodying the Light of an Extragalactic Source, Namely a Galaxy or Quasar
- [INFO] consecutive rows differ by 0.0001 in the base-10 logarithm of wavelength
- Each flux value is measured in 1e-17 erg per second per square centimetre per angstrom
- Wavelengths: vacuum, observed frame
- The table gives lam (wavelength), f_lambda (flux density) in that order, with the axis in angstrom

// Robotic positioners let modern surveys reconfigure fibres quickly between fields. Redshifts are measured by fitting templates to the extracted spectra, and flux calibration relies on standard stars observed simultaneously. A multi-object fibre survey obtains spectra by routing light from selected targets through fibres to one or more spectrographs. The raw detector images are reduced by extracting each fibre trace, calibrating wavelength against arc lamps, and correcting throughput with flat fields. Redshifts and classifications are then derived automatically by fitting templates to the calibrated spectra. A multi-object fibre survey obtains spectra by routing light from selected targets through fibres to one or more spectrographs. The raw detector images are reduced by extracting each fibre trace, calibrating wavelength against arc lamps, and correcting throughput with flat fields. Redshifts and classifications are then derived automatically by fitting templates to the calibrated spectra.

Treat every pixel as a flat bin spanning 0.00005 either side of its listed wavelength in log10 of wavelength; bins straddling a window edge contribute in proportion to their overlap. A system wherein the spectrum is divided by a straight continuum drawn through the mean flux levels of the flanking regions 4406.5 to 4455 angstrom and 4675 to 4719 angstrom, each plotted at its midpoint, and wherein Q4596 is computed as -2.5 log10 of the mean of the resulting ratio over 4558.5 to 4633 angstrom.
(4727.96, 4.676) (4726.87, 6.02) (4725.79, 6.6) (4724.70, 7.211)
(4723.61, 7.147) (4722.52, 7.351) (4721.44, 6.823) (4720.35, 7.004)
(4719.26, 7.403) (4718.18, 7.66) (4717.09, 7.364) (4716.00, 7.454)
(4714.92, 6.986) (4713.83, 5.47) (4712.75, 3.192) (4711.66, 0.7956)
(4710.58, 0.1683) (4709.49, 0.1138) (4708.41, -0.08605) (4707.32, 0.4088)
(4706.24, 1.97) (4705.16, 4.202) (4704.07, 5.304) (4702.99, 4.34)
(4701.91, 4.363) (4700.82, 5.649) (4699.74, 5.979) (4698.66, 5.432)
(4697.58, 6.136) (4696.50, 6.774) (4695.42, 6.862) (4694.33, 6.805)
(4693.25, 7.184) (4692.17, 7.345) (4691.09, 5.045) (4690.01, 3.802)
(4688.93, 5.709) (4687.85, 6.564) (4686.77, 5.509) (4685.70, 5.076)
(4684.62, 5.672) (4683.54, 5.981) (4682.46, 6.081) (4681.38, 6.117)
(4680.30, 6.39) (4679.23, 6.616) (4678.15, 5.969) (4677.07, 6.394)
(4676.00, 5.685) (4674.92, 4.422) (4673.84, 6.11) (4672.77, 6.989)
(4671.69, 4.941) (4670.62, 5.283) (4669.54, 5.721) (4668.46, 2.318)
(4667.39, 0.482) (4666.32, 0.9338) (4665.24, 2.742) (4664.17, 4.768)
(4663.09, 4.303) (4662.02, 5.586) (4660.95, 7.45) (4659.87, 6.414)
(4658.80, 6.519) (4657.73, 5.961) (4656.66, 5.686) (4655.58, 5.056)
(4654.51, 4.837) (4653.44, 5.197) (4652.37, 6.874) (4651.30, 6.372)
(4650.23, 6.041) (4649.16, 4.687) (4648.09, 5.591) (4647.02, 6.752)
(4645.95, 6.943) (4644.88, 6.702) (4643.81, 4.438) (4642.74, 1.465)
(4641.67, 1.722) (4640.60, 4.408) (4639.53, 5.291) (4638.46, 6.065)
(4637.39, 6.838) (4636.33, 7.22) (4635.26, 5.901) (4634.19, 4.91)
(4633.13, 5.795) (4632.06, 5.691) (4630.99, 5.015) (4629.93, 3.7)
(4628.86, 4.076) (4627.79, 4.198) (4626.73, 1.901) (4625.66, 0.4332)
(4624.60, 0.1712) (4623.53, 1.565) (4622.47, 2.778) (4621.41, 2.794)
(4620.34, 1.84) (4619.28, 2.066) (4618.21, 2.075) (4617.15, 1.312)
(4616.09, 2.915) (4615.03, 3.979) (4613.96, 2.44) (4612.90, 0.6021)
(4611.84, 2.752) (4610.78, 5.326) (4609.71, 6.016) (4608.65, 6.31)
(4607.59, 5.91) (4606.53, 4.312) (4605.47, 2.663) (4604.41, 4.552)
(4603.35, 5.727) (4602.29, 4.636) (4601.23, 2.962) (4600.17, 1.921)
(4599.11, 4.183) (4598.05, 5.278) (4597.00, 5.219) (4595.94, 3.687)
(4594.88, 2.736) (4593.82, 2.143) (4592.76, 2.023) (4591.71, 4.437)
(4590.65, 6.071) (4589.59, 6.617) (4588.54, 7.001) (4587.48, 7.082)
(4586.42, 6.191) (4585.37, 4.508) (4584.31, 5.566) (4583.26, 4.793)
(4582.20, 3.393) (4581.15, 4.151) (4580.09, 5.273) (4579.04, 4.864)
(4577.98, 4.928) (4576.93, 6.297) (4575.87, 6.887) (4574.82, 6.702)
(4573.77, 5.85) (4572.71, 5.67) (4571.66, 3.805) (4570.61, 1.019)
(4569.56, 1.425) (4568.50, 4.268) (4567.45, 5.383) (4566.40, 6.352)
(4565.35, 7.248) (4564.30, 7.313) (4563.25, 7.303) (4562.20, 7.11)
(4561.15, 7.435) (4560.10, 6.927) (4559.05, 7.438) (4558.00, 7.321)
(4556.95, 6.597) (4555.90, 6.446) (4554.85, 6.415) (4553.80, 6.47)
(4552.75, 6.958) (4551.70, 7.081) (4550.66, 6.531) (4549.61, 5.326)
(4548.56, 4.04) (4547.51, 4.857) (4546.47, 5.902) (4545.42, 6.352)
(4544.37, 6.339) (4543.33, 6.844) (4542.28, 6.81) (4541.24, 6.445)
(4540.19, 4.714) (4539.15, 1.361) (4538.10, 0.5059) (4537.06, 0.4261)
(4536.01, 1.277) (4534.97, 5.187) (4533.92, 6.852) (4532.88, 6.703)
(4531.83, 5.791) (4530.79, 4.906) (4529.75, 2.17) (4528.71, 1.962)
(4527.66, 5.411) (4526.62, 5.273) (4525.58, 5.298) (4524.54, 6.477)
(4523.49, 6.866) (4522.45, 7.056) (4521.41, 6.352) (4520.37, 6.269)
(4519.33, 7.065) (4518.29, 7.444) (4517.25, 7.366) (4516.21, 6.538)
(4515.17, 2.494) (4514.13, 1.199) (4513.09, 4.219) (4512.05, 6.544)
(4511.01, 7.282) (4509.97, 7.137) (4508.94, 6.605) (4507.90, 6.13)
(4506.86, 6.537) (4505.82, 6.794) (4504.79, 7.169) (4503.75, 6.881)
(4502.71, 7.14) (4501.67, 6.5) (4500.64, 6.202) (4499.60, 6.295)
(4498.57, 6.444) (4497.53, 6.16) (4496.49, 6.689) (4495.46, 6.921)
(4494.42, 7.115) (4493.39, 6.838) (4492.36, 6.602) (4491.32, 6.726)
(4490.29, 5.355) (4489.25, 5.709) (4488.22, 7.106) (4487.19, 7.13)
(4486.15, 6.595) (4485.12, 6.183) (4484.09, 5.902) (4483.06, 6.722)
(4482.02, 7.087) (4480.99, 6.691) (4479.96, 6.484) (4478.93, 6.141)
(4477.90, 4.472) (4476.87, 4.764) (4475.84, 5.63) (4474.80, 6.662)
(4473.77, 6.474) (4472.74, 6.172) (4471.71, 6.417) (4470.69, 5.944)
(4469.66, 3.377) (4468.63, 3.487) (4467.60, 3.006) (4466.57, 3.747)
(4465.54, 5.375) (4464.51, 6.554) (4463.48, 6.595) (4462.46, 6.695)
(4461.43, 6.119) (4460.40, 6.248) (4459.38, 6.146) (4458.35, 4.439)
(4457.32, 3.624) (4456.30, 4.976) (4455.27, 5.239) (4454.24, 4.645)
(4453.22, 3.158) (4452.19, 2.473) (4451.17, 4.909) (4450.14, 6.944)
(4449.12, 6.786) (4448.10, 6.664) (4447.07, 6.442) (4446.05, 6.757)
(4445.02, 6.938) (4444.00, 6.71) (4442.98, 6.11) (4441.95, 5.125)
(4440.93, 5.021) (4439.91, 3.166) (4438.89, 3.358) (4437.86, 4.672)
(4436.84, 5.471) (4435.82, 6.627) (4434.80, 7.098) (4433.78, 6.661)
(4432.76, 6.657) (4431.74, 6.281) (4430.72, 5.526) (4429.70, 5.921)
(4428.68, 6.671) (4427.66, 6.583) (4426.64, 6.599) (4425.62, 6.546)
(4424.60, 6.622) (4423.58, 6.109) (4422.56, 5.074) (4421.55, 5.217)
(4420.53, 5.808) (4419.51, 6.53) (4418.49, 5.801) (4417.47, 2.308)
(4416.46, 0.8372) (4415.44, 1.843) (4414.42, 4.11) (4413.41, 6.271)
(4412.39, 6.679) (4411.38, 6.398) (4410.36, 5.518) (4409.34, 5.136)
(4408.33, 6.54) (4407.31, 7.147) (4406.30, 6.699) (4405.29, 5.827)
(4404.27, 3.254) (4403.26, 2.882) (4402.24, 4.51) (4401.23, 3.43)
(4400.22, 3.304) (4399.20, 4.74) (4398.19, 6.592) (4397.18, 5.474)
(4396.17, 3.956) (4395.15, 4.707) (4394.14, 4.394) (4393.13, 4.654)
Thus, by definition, 0.20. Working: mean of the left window 5.55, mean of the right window 5.12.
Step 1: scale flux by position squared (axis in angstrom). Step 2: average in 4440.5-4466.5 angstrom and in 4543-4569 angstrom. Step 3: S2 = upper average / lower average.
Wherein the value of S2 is 1.2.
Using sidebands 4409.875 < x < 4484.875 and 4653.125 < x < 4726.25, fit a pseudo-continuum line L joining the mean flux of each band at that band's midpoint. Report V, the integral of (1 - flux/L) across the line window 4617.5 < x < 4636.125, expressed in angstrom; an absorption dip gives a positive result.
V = 7.1 angstrom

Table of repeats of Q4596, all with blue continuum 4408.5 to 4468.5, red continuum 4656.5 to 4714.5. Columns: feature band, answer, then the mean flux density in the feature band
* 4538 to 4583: -0.10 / 5.63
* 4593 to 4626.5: 0.48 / 3.24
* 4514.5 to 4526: -0.19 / 6.23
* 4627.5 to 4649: -0.04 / 5.14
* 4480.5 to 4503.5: -0.23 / 6.55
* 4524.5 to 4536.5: 0.11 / 4.72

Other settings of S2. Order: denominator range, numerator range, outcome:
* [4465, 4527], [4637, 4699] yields 0.97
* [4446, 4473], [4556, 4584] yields 1.12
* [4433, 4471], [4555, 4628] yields 0.89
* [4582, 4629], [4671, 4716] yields 1.39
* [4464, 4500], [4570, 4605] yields 0.83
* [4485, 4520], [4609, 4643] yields 0.60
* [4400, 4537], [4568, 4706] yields 0.91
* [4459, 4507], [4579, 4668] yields 0.76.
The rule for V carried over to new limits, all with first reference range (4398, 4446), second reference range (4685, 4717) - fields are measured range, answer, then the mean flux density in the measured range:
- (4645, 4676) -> -2.71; 5.21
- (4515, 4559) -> -3.37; 5.49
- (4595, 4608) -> 1.96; 4.19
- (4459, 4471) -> 0.06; 5.25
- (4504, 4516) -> -1.23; 5.7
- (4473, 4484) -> -1.81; 6.1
